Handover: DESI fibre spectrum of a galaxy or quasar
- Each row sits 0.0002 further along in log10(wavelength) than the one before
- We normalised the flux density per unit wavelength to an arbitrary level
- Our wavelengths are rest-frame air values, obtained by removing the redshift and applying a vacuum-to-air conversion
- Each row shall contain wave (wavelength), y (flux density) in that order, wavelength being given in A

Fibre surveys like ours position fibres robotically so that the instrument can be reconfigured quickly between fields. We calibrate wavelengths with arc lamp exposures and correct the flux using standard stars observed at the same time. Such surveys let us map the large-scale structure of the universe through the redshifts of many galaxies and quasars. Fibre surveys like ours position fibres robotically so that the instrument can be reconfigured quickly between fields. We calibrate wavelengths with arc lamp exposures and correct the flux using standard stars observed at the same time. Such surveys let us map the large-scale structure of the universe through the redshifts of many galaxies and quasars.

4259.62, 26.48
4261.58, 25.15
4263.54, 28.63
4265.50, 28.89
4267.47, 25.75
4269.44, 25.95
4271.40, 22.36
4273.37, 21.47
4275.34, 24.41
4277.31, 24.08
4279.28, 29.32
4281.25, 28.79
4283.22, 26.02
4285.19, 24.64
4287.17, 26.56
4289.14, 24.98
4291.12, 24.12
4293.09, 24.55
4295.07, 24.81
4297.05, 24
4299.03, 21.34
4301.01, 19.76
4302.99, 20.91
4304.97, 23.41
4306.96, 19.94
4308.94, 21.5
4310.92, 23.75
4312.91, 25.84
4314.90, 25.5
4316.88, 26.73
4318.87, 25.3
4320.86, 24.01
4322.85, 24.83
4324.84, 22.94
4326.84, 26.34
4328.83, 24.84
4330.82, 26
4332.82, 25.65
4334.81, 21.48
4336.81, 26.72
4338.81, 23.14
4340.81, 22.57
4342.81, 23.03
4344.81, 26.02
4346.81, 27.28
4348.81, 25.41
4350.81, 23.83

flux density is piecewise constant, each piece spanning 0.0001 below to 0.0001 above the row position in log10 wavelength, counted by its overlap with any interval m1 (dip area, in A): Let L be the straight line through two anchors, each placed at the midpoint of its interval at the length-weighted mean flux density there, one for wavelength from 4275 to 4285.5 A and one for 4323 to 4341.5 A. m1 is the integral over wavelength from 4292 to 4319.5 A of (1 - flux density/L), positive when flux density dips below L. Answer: 2.3 A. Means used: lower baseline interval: 26.4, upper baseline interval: 24.5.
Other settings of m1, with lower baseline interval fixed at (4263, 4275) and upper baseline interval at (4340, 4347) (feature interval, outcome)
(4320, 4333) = -0.12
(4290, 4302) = 0.92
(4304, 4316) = 0.73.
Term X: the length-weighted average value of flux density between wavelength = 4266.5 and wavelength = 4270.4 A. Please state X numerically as 25.8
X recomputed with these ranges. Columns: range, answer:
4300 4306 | 21.3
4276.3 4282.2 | 27.4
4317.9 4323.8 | 24.7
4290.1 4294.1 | 24.3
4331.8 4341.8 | 23.9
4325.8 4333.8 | 25.7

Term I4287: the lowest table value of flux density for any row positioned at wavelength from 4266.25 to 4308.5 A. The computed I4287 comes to 19.76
